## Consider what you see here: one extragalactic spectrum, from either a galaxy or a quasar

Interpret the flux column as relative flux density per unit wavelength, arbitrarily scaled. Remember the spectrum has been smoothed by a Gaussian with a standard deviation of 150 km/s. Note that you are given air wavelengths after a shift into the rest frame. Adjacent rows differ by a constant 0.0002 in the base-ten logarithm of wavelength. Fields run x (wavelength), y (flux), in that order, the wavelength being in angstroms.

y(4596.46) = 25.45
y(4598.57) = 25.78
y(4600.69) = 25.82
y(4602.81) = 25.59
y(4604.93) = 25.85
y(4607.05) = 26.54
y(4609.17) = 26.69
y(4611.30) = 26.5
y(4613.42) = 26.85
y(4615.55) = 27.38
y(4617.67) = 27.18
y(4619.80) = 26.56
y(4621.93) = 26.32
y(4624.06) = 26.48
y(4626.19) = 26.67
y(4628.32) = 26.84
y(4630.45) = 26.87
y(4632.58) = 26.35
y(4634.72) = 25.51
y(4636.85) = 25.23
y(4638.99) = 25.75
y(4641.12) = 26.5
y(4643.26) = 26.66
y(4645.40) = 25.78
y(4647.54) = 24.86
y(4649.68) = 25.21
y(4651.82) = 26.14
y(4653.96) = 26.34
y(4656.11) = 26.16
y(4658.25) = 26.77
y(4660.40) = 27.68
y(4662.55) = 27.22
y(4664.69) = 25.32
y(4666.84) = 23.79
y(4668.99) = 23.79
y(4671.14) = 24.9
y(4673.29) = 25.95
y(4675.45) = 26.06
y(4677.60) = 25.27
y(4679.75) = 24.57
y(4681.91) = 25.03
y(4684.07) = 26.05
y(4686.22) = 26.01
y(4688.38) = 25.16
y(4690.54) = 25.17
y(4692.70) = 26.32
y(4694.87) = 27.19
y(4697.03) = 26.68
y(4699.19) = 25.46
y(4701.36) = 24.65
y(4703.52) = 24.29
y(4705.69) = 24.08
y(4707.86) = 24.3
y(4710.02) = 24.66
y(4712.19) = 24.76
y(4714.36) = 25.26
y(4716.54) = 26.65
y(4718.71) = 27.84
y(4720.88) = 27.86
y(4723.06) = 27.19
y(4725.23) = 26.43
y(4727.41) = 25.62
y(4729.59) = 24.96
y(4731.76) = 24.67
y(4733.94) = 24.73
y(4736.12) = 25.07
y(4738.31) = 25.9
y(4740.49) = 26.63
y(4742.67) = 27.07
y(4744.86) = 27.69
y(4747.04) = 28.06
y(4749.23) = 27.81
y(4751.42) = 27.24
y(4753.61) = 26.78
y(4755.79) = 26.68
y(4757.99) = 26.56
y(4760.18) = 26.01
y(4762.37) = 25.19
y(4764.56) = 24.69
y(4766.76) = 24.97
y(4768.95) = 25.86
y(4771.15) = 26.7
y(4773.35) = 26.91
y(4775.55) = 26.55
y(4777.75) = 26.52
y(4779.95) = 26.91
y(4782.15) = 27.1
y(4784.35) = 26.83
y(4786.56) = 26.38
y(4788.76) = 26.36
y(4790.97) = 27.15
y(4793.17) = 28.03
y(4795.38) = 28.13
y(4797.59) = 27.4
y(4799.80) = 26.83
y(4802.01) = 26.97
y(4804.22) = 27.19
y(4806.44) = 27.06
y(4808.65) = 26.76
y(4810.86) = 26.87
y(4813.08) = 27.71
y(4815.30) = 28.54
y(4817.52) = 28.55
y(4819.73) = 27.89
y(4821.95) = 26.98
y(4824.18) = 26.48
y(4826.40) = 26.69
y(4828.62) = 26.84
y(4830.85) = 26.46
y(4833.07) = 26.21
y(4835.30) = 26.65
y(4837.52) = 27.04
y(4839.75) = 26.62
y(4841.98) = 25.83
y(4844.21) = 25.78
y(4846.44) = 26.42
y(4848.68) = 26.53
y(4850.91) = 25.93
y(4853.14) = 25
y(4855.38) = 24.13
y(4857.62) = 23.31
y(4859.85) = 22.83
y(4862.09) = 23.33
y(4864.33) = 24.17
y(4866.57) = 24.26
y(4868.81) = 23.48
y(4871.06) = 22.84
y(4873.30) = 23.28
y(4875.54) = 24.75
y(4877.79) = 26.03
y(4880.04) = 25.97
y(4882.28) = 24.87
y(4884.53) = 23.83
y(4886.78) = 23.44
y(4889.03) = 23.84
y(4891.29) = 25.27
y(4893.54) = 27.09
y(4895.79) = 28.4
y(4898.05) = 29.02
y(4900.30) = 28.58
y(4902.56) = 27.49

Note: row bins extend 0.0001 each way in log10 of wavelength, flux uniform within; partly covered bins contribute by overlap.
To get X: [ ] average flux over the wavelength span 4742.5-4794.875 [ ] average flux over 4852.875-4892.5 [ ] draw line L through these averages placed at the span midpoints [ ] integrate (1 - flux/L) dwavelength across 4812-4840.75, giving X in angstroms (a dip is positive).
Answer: -2.1 angstroms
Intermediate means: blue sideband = 26.7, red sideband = 24.1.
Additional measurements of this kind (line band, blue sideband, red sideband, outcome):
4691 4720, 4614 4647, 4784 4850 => 1.2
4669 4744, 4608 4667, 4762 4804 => 2.3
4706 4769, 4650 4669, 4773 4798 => 1.3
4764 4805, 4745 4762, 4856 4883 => -0.8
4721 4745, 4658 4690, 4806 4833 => 0.2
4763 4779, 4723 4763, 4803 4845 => 0.3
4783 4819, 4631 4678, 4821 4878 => -2.7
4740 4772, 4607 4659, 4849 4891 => -1.6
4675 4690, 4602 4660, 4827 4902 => 0.4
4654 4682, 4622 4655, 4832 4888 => 0.3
